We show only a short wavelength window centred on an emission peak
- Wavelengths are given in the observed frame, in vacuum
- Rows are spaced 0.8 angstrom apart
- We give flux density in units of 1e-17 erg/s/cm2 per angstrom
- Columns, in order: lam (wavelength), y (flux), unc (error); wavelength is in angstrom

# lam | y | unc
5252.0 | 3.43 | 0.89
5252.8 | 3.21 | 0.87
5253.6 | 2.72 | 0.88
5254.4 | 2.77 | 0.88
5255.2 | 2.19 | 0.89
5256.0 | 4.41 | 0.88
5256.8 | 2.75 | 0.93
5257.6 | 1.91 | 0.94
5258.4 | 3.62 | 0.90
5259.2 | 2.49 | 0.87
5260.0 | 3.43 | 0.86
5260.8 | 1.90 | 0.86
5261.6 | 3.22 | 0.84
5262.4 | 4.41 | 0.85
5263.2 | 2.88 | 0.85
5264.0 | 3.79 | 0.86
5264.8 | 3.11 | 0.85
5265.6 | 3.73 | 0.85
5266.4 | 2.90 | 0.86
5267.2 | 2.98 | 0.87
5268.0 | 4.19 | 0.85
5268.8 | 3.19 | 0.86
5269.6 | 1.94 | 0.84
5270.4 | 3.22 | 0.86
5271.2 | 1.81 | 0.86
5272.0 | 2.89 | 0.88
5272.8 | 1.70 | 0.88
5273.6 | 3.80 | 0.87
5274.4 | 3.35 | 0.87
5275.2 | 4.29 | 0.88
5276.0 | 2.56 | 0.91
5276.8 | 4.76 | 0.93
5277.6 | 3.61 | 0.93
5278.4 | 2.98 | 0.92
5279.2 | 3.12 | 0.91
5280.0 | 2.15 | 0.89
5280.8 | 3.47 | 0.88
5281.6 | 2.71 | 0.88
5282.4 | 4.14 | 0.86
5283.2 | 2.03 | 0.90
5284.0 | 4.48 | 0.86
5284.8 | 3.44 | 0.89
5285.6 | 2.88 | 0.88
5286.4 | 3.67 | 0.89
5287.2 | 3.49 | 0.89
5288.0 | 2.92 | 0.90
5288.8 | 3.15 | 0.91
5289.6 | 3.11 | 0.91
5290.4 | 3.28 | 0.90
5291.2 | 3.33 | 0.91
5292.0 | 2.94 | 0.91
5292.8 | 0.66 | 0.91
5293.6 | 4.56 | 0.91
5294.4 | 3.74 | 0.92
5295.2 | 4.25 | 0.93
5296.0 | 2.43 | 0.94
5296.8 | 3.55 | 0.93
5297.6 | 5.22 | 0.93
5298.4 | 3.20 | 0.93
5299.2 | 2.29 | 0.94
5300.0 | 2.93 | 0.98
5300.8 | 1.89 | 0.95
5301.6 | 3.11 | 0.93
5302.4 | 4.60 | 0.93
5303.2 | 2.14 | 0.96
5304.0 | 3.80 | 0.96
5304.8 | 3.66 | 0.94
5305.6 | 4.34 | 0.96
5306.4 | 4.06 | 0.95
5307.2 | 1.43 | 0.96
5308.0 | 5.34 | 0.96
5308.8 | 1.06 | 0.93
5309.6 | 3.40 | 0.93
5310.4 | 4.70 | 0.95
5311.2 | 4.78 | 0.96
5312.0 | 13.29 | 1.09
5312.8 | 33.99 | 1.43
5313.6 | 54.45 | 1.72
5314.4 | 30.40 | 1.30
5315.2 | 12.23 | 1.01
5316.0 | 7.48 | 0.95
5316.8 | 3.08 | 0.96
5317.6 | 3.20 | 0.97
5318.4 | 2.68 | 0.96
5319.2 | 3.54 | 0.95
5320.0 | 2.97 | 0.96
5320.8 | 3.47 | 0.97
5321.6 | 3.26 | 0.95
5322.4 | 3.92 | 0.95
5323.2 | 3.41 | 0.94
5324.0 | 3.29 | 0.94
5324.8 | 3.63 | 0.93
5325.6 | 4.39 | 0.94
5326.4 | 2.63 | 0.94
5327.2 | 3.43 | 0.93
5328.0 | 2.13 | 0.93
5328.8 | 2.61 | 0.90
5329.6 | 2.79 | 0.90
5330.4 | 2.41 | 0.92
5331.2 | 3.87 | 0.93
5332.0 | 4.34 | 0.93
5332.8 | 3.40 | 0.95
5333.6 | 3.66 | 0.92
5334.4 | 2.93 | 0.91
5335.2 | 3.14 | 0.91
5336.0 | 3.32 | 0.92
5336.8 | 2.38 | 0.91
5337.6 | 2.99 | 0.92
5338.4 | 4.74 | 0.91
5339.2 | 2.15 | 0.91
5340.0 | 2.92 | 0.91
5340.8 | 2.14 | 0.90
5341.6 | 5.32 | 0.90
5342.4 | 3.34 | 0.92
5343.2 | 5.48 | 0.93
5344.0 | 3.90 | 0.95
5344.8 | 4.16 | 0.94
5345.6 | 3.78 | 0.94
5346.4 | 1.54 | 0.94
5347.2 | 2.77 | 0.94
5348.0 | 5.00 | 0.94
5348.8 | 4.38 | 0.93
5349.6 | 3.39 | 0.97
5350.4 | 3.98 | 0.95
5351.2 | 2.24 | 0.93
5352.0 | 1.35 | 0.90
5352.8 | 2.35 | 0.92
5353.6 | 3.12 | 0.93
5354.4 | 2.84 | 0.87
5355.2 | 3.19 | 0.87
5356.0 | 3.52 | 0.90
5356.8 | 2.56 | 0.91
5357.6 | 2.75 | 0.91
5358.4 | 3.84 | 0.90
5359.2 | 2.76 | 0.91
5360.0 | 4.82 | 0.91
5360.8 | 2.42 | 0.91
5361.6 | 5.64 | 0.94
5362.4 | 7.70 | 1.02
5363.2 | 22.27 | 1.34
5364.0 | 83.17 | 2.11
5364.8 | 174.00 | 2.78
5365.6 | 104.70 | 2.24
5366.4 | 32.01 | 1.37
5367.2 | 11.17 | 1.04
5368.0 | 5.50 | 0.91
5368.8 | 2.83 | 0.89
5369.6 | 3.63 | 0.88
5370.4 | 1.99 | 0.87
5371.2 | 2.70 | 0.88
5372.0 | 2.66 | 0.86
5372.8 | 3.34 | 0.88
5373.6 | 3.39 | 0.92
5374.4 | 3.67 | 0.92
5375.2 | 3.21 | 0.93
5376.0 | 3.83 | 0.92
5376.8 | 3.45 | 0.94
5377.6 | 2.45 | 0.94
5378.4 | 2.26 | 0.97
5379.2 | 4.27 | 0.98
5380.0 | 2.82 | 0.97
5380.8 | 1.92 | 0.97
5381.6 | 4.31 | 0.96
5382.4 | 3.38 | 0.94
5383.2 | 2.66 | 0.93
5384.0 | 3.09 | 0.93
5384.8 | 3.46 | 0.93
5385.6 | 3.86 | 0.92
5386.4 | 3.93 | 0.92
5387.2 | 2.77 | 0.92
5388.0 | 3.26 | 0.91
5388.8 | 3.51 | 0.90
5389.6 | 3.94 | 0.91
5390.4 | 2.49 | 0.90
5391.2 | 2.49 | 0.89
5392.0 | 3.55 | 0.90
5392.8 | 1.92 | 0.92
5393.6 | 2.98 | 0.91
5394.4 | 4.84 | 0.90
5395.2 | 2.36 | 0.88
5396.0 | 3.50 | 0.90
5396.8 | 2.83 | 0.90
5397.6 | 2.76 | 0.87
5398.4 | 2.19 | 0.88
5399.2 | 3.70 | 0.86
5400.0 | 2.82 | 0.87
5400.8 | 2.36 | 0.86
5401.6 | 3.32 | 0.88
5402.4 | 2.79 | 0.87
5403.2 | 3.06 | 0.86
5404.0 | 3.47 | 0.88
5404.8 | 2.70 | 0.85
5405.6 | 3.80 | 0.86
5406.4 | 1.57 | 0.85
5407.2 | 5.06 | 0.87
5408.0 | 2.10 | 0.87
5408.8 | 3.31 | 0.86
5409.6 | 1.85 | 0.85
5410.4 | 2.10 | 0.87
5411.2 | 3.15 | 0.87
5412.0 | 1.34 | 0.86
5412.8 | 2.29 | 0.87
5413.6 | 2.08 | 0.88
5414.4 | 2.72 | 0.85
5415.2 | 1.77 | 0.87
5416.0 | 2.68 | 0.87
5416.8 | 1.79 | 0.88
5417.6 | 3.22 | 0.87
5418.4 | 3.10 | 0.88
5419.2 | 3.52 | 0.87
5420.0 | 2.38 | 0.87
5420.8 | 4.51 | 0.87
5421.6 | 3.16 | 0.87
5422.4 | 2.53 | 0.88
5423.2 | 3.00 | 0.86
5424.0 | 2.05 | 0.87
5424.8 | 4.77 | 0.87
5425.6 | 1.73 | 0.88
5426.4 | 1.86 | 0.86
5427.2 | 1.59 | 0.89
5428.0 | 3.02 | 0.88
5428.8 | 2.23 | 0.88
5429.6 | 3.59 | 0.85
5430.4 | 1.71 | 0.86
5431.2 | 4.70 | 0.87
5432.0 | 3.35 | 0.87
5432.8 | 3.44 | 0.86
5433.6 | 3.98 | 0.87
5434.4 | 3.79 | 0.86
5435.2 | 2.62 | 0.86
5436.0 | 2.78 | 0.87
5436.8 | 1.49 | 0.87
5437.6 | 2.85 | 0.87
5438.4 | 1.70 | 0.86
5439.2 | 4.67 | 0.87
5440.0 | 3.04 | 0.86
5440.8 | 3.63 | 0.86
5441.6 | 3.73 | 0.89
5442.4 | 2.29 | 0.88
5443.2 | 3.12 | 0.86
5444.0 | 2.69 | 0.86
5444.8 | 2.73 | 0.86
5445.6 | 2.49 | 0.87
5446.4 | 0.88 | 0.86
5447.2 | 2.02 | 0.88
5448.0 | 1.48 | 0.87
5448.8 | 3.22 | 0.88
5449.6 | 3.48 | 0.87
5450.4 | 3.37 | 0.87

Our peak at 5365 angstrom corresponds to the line [O III]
